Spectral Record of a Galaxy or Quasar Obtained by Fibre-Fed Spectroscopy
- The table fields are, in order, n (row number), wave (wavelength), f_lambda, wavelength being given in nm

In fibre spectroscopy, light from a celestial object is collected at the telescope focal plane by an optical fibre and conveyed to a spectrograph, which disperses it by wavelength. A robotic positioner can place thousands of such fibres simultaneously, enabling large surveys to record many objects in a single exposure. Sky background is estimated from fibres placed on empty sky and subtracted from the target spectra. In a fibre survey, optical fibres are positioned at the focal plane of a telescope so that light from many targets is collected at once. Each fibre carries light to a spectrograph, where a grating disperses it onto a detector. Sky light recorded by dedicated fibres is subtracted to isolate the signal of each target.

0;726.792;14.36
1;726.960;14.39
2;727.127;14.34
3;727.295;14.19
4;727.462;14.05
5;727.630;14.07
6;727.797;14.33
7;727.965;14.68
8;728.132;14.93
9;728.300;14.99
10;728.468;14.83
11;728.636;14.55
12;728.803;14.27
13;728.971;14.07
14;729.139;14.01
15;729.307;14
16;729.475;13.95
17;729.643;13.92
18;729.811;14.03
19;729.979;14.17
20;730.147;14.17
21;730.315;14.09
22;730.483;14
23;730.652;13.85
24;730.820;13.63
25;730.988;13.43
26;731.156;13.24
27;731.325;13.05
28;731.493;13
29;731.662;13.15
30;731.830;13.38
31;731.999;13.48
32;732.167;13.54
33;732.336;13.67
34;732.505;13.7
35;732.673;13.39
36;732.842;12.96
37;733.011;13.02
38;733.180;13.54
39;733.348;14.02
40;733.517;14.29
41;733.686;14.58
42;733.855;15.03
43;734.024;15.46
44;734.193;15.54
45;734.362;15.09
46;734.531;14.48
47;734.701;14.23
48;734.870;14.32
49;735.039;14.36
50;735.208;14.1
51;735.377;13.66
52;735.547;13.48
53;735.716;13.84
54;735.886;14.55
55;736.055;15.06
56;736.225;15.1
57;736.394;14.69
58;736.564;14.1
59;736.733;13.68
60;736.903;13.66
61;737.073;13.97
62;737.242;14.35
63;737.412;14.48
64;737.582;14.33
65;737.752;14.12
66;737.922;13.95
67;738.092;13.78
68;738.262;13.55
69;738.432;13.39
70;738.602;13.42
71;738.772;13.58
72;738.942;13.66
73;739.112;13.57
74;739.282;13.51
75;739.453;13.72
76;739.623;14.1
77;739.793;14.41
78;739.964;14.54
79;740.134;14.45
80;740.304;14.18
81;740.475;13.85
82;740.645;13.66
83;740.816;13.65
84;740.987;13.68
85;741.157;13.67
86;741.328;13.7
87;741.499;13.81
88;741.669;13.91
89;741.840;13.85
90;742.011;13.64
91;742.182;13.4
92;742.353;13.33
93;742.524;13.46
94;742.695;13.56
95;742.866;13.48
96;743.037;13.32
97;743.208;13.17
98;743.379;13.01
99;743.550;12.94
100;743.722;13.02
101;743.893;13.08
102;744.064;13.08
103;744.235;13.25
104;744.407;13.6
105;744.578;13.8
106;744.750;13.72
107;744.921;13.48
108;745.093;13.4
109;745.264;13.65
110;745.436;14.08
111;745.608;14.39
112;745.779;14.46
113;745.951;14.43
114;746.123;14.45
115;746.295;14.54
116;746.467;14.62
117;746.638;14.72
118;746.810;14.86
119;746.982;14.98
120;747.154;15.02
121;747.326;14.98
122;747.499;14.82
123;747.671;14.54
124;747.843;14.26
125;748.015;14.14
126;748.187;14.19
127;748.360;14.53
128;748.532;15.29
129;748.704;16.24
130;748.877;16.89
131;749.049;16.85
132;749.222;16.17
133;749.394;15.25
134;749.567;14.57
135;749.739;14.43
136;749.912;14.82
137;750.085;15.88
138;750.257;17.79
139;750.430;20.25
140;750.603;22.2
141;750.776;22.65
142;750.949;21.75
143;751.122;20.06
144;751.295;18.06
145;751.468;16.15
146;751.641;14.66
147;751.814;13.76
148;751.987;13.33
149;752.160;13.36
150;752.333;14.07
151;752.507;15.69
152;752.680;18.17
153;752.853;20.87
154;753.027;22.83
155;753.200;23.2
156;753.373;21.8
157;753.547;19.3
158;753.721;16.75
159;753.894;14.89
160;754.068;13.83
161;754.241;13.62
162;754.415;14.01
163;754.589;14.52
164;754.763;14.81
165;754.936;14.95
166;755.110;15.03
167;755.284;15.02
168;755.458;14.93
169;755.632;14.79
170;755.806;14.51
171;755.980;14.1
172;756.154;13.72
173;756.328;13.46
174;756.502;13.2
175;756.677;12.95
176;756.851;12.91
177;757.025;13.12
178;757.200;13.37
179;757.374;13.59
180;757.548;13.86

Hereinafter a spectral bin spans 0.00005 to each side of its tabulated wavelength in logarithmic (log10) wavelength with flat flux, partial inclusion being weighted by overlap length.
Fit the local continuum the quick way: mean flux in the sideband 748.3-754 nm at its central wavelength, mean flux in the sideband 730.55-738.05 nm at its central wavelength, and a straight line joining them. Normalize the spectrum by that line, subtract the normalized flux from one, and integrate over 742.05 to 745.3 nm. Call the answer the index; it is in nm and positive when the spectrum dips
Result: 0.51 nm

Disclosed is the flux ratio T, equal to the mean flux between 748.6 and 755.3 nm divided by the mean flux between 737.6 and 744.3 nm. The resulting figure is 1.24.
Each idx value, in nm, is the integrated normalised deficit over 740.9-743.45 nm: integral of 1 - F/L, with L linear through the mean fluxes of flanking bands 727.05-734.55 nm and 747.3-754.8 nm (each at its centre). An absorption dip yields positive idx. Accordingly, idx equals 0.32 nm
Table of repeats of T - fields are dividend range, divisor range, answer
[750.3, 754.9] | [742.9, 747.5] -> 1.25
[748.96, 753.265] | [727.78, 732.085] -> 1.25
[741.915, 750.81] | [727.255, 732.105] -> 1.05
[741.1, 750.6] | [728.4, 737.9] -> 1.03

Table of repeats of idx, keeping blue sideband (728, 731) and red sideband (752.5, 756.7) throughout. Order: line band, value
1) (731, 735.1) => 0.151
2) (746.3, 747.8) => 0.071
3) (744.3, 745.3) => 0.114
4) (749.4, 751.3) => -0.303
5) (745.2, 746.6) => 0.098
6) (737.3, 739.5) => 0.160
